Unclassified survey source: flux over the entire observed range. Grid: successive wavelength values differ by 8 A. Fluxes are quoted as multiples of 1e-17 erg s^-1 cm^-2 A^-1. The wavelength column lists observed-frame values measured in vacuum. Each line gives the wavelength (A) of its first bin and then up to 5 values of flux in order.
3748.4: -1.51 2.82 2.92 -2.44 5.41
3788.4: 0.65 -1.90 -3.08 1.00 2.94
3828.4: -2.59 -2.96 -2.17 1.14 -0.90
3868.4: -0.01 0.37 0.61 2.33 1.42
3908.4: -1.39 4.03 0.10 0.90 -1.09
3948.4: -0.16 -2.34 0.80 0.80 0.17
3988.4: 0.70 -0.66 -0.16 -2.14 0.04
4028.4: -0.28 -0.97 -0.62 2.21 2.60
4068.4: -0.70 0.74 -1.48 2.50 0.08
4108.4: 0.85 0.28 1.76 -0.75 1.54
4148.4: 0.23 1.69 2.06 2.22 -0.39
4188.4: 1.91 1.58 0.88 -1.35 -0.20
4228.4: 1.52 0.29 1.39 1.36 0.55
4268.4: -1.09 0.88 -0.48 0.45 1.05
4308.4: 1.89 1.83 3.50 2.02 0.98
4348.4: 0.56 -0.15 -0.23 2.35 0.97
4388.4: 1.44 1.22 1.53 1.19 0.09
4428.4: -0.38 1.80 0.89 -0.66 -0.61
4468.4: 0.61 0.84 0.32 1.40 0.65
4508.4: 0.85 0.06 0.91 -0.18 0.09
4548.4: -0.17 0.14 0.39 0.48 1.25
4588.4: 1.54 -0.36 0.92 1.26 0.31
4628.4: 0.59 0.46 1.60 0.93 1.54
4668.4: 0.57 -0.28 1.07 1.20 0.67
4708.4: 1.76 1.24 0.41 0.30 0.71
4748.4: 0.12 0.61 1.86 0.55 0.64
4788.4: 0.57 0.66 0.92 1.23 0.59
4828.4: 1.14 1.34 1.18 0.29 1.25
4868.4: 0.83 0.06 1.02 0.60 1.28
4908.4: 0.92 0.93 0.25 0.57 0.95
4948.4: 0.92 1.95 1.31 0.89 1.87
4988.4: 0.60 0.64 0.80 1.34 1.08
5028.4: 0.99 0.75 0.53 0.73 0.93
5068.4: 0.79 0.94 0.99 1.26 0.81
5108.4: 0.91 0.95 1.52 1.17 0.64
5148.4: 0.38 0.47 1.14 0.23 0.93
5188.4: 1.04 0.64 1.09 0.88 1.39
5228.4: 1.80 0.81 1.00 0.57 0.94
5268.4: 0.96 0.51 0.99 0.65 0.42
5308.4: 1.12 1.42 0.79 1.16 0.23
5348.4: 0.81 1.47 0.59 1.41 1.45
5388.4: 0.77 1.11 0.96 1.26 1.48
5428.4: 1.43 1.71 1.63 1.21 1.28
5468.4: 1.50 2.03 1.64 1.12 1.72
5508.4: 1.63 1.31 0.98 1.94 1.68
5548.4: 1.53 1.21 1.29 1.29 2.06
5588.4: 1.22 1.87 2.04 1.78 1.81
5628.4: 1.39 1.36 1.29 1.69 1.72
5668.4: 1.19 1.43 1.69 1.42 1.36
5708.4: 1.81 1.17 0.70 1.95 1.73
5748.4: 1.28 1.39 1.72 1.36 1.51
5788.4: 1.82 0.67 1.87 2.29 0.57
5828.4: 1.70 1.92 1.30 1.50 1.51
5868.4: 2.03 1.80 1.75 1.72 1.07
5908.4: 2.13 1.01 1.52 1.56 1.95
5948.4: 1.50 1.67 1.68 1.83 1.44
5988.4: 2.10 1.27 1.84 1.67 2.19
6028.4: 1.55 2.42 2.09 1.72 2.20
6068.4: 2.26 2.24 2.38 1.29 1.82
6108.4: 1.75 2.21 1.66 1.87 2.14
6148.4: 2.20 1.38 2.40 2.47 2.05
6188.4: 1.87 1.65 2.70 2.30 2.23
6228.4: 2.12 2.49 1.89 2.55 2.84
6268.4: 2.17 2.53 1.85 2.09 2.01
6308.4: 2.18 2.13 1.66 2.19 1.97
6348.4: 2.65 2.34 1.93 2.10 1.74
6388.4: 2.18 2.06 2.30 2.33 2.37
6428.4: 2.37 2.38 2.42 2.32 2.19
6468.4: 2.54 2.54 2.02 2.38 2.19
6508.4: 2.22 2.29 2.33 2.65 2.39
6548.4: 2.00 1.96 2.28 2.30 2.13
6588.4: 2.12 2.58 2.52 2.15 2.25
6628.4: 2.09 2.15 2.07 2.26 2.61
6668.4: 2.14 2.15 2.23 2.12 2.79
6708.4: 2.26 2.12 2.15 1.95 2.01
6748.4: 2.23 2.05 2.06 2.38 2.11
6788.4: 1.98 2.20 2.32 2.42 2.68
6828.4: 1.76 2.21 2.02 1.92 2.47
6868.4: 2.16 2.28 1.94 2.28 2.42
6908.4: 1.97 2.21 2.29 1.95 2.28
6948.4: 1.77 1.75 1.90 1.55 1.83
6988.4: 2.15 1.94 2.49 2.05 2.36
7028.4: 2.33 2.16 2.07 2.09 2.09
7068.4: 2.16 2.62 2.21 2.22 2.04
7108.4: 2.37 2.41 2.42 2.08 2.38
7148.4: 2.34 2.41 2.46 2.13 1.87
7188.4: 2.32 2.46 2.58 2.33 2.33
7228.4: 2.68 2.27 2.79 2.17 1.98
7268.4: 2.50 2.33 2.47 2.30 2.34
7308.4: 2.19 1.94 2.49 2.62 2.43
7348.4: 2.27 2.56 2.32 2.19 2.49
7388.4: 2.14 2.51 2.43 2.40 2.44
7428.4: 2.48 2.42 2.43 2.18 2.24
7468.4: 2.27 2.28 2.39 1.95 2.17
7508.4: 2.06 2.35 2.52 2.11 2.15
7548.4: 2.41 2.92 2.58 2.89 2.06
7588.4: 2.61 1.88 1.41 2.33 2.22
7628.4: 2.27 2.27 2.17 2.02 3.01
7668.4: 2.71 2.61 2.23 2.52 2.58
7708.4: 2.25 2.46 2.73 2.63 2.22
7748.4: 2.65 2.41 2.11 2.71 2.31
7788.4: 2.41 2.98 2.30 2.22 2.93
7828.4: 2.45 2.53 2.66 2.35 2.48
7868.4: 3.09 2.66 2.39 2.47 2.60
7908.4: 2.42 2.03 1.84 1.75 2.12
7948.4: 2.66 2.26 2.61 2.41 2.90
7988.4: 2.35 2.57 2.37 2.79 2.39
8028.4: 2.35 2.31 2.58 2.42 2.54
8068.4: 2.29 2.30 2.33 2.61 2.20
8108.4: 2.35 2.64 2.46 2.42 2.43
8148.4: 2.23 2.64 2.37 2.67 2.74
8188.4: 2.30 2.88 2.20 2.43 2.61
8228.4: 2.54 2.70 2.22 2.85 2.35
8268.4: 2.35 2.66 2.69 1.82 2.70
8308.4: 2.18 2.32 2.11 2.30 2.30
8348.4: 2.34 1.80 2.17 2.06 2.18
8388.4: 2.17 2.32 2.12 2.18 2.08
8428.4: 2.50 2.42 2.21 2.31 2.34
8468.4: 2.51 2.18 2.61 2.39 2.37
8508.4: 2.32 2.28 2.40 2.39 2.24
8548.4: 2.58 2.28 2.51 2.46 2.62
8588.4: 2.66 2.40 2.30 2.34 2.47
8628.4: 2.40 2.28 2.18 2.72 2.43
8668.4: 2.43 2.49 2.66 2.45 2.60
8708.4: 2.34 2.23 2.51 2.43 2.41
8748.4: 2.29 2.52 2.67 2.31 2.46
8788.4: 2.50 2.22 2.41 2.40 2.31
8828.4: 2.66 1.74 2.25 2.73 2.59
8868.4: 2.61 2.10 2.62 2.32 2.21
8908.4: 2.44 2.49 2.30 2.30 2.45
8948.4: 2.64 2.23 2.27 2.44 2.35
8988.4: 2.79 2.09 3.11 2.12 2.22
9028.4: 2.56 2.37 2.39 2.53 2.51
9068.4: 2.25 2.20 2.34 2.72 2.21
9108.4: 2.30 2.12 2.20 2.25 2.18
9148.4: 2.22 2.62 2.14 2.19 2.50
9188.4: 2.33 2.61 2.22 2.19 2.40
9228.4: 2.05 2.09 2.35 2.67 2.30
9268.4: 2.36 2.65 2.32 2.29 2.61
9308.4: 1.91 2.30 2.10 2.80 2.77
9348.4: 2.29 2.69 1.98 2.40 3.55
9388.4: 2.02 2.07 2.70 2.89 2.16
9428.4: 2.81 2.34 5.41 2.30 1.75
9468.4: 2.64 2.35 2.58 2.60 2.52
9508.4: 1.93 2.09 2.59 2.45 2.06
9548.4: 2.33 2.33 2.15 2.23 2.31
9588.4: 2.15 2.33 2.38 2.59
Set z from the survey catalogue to 0.346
